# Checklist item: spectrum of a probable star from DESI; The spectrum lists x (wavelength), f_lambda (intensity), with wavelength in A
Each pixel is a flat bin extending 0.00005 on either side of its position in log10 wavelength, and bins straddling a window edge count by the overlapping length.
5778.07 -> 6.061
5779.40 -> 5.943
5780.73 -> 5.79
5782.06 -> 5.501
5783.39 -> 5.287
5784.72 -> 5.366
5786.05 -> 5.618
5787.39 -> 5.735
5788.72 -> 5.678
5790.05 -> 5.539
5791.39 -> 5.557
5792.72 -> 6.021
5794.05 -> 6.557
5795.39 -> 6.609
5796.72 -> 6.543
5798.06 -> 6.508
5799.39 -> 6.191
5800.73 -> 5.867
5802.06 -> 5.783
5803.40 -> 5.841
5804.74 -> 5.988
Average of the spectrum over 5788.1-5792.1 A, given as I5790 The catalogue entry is 5.6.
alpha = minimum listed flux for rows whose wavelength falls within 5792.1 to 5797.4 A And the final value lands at 6.021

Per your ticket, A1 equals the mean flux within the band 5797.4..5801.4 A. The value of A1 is 6.2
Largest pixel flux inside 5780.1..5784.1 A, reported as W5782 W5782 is 5.79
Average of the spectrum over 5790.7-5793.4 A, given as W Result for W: 5.79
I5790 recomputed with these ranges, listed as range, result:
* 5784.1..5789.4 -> 5.6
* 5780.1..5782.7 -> 5.65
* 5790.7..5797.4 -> 6.25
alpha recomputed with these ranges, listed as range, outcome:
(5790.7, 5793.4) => 5.557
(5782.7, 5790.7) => 5.287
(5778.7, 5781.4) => 5.79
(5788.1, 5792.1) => 5.539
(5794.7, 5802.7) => 5.783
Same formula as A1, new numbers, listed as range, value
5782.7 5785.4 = 5.34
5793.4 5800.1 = 6.47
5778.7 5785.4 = 5.59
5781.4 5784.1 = 5.4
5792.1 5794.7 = 6.3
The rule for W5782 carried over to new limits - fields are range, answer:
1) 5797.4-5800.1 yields 6.508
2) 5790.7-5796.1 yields 6.609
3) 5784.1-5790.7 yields 5.735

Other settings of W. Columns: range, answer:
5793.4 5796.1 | 6.58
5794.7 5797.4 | 6.56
